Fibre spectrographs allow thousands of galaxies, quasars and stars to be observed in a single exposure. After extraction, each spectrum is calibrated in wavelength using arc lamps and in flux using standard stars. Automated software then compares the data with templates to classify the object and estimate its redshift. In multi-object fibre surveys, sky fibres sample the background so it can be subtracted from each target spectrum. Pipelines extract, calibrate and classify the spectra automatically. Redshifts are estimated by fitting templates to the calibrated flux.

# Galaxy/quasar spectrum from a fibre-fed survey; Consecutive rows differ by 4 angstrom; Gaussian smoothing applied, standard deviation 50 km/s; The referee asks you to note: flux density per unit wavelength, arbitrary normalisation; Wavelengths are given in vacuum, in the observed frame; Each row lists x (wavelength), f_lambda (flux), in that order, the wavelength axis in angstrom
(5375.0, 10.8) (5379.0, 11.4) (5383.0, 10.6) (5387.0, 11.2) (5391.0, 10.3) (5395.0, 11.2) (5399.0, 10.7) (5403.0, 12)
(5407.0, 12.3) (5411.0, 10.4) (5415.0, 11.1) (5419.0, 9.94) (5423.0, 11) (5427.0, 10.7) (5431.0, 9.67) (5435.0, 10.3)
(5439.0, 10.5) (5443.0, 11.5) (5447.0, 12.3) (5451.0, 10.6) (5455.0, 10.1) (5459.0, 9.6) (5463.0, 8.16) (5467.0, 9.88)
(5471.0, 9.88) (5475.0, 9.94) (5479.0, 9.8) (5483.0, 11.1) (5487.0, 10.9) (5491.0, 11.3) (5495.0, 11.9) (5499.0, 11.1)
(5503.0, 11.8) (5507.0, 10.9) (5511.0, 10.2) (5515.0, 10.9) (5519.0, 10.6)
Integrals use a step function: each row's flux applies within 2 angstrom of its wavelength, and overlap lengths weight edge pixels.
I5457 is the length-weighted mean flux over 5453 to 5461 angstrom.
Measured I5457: 9.85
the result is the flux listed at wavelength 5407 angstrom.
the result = 12.3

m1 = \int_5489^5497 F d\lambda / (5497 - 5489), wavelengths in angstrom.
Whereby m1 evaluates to 11.6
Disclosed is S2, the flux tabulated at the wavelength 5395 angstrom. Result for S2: 11.2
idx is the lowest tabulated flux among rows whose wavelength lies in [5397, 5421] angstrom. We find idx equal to 9.94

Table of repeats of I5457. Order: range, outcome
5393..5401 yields 10.9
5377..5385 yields 11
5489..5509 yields 11.4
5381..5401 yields 10.8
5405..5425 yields 10.9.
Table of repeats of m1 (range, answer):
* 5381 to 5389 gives 10.9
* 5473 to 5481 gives 9.87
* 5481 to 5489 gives 11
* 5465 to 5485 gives 10.1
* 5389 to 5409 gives 11.3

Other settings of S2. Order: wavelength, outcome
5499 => 11.1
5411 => 10.4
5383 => 10.6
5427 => 10.7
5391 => 10.3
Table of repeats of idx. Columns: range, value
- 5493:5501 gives 11.1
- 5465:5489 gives 9.8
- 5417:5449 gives 9.67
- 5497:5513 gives 10.2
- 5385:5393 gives 10.3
